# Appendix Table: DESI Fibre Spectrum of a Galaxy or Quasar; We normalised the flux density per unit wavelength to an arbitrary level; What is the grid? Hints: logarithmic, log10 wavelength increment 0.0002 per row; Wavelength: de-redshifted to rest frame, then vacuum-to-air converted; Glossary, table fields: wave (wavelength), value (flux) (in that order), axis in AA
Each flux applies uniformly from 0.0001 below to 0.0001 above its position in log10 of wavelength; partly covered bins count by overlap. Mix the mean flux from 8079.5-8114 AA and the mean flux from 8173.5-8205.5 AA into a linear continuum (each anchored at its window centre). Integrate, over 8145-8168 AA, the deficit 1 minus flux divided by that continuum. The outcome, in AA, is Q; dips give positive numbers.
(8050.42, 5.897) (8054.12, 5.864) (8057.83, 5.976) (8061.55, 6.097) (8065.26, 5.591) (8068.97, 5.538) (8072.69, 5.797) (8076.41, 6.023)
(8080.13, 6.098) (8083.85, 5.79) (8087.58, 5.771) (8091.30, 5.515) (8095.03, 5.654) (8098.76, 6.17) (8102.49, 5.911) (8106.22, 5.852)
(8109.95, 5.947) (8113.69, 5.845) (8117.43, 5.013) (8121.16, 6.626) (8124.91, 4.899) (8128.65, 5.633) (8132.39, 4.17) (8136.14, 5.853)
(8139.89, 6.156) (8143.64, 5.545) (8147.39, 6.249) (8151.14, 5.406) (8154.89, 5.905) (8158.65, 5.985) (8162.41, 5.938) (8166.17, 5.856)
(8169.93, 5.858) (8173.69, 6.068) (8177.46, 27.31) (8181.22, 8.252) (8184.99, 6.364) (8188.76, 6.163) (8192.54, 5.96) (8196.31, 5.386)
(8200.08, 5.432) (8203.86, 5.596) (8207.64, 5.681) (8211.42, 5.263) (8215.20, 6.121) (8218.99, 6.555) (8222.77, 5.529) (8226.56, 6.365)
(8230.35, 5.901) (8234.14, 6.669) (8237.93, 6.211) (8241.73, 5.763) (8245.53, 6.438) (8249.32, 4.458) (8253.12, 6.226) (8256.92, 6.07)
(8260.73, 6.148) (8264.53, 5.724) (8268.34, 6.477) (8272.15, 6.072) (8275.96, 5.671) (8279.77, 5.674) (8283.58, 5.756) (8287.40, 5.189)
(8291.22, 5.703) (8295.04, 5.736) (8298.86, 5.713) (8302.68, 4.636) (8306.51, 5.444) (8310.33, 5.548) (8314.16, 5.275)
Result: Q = 5.3 AA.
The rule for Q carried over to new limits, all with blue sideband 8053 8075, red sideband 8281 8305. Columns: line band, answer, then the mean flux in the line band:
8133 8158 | -0.38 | 5.77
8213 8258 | -3.82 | 6.02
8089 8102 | -0.07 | 5.79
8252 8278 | -2.57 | 6.05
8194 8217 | 0.04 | 5.59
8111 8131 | 0.50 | 5.58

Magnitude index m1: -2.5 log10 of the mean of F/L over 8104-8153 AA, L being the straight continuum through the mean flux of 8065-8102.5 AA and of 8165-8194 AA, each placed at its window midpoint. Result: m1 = 0.28 mag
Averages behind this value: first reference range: 5.81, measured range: 5.63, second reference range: 9.1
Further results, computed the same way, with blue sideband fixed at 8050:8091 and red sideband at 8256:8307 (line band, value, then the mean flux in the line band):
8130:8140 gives 0.10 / 5.27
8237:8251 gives 0.01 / 5.7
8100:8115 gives -0.02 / 5.9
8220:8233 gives -0.05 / 6.02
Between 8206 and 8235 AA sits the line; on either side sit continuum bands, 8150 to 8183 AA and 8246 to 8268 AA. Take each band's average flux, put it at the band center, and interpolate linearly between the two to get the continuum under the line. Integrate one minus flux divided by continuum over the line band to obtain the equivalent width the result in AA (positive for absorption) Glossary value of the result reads 3.9 AA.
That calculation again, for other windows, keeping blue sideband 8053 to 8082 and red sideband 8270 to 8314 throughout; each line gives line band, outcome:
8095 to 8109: -0.3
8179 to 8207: -3.5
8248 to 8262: -0.4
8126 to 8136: 1.2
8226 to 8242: -1.6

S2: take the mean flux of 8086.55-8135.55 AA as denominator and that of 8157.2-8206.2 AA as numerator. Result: 1.37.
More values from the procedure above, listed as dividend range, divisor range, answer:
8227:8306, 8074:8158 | 1.01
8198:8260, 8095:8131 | 1.03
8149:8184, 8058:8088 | 1.44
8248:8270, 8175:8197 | 0.59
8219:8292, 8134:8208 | 0.84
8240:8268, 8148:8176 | 0.95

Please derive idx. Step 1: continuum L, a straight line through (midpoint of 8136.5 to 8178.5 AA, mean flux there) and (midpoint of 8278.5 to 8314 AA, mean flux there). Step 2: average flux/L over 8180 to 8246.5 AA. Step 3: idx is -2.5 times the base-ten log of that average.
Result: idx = 0.09 mag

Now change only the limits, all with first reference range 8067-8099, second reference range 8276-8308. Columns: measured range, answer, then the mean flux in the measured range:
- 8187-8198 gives -0.04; 5.84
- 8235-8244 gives -0.10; 6.08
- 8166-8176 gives -0.20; 6.84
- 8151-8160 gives -0.02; 5.82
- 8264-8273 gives -0.12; 6.15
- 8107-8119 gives 0.02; 5.64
